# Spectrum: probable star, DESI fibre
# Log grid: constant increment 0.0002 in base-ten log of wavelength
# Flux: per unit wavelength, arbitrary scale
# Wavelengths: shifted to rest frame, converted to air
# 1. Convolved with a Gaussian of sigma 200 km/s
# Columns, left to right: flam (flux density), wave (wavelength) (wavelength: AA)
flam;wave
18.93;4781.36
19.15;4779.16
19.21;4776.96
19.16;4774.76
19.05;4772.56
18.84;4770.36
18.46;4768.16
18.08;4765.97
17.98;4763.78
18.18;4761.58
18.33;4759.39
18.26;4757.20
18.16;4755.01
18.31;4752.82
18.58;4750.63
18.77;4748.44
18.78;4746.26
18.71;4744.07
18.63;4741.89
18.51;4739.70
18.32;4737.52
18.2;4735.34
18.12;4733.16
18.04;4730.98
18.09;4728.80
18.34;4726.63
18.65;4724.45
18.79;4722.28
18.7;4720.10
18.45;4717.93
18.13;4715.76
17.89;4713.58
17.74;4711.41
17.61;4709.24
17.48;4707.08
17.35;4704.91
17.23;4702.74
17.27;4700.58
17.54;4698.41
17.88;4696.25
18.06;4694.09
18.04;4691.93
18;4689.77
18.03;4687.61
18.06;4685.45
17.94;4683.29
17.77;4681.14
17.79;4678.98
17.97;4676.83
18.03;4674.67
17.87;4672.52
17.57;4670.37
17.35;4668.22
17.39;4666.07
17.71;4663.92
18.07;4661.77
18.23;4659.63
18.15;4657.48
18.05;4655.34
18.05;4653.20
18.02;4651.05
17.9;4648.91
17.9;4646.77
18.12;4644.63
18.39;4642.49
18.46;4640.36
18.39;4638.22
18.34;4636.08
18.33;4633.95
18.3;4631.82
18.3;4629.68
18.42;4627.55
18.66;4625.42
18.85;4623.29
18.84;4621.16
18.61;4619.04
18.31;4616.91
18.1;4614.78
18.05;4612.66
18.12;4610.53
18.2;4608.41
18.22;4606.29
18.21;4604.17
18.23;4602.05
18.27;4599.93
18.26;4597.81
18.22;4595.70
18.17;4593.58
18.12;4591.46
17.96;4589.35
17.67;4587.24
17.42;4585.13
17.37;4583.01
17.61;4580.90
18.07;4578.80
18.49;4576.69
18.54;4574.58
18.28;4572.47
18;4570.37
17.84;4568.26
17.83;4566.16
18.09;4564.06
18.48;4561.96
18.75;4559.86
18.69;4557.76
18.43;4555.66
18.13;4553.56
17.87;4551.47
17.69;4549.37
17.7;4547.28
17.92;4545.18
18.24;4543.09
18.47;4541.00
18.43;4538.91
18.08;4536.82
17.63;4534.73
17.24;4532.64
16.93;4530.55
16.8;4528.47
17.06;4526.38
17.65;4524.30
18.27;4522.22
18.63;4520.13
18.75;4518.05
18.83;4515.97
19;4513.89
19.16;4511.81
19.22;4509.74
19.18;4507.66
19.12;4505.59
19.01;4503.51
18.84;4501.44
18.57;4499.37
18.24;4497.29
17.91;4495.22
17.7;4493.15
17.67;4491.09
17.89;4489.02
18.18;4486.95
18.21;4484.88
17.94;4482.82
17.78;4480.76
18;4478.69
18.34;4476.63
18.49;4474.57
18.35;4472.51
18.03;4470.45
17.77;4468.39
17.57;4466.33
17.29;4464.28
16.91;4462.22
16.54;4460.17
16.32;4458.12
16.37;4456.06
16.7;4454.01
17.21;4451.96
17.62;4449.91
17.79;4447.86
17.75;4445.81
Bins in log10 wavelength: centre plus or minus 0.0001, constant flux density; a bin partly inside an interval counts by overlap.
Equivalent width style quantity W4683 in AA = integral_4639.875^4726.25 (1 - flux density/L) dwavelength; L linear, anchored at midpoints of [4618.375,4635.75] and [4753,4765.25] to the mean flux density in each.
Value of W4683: 2.1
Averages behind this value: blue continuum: 18.5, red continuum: 18.2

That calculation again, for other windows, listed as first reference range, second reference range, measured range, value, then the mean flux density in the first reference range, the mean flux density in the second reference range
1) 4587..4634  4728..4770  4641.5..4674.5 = 0.7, 18.3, 18.4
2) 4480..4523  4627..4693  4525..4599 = 1.4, 18.5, 18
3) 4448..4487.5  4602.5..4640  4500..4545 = -1.2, 17.6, 18.4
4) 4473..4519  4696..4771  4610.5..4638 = -0.2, 18.5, 18.2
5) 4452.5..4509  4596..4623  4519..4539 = 0.4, 17.9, 18.3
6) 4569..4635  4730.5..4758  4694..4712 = 0.8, 18.2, 18.4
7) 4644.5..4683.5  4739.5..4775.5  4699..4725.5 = 0.4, 17.9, 18.5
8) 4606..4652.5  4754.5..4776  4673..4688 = 0.4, 18.3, 18.5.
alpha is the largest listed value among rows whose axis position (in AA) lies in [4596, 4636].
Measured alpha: 18.85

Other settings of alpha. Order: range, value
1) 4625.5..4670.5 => 18.46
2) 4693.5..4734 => 18.79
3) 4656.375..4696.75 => 18.23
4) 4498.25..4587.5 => 19.22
